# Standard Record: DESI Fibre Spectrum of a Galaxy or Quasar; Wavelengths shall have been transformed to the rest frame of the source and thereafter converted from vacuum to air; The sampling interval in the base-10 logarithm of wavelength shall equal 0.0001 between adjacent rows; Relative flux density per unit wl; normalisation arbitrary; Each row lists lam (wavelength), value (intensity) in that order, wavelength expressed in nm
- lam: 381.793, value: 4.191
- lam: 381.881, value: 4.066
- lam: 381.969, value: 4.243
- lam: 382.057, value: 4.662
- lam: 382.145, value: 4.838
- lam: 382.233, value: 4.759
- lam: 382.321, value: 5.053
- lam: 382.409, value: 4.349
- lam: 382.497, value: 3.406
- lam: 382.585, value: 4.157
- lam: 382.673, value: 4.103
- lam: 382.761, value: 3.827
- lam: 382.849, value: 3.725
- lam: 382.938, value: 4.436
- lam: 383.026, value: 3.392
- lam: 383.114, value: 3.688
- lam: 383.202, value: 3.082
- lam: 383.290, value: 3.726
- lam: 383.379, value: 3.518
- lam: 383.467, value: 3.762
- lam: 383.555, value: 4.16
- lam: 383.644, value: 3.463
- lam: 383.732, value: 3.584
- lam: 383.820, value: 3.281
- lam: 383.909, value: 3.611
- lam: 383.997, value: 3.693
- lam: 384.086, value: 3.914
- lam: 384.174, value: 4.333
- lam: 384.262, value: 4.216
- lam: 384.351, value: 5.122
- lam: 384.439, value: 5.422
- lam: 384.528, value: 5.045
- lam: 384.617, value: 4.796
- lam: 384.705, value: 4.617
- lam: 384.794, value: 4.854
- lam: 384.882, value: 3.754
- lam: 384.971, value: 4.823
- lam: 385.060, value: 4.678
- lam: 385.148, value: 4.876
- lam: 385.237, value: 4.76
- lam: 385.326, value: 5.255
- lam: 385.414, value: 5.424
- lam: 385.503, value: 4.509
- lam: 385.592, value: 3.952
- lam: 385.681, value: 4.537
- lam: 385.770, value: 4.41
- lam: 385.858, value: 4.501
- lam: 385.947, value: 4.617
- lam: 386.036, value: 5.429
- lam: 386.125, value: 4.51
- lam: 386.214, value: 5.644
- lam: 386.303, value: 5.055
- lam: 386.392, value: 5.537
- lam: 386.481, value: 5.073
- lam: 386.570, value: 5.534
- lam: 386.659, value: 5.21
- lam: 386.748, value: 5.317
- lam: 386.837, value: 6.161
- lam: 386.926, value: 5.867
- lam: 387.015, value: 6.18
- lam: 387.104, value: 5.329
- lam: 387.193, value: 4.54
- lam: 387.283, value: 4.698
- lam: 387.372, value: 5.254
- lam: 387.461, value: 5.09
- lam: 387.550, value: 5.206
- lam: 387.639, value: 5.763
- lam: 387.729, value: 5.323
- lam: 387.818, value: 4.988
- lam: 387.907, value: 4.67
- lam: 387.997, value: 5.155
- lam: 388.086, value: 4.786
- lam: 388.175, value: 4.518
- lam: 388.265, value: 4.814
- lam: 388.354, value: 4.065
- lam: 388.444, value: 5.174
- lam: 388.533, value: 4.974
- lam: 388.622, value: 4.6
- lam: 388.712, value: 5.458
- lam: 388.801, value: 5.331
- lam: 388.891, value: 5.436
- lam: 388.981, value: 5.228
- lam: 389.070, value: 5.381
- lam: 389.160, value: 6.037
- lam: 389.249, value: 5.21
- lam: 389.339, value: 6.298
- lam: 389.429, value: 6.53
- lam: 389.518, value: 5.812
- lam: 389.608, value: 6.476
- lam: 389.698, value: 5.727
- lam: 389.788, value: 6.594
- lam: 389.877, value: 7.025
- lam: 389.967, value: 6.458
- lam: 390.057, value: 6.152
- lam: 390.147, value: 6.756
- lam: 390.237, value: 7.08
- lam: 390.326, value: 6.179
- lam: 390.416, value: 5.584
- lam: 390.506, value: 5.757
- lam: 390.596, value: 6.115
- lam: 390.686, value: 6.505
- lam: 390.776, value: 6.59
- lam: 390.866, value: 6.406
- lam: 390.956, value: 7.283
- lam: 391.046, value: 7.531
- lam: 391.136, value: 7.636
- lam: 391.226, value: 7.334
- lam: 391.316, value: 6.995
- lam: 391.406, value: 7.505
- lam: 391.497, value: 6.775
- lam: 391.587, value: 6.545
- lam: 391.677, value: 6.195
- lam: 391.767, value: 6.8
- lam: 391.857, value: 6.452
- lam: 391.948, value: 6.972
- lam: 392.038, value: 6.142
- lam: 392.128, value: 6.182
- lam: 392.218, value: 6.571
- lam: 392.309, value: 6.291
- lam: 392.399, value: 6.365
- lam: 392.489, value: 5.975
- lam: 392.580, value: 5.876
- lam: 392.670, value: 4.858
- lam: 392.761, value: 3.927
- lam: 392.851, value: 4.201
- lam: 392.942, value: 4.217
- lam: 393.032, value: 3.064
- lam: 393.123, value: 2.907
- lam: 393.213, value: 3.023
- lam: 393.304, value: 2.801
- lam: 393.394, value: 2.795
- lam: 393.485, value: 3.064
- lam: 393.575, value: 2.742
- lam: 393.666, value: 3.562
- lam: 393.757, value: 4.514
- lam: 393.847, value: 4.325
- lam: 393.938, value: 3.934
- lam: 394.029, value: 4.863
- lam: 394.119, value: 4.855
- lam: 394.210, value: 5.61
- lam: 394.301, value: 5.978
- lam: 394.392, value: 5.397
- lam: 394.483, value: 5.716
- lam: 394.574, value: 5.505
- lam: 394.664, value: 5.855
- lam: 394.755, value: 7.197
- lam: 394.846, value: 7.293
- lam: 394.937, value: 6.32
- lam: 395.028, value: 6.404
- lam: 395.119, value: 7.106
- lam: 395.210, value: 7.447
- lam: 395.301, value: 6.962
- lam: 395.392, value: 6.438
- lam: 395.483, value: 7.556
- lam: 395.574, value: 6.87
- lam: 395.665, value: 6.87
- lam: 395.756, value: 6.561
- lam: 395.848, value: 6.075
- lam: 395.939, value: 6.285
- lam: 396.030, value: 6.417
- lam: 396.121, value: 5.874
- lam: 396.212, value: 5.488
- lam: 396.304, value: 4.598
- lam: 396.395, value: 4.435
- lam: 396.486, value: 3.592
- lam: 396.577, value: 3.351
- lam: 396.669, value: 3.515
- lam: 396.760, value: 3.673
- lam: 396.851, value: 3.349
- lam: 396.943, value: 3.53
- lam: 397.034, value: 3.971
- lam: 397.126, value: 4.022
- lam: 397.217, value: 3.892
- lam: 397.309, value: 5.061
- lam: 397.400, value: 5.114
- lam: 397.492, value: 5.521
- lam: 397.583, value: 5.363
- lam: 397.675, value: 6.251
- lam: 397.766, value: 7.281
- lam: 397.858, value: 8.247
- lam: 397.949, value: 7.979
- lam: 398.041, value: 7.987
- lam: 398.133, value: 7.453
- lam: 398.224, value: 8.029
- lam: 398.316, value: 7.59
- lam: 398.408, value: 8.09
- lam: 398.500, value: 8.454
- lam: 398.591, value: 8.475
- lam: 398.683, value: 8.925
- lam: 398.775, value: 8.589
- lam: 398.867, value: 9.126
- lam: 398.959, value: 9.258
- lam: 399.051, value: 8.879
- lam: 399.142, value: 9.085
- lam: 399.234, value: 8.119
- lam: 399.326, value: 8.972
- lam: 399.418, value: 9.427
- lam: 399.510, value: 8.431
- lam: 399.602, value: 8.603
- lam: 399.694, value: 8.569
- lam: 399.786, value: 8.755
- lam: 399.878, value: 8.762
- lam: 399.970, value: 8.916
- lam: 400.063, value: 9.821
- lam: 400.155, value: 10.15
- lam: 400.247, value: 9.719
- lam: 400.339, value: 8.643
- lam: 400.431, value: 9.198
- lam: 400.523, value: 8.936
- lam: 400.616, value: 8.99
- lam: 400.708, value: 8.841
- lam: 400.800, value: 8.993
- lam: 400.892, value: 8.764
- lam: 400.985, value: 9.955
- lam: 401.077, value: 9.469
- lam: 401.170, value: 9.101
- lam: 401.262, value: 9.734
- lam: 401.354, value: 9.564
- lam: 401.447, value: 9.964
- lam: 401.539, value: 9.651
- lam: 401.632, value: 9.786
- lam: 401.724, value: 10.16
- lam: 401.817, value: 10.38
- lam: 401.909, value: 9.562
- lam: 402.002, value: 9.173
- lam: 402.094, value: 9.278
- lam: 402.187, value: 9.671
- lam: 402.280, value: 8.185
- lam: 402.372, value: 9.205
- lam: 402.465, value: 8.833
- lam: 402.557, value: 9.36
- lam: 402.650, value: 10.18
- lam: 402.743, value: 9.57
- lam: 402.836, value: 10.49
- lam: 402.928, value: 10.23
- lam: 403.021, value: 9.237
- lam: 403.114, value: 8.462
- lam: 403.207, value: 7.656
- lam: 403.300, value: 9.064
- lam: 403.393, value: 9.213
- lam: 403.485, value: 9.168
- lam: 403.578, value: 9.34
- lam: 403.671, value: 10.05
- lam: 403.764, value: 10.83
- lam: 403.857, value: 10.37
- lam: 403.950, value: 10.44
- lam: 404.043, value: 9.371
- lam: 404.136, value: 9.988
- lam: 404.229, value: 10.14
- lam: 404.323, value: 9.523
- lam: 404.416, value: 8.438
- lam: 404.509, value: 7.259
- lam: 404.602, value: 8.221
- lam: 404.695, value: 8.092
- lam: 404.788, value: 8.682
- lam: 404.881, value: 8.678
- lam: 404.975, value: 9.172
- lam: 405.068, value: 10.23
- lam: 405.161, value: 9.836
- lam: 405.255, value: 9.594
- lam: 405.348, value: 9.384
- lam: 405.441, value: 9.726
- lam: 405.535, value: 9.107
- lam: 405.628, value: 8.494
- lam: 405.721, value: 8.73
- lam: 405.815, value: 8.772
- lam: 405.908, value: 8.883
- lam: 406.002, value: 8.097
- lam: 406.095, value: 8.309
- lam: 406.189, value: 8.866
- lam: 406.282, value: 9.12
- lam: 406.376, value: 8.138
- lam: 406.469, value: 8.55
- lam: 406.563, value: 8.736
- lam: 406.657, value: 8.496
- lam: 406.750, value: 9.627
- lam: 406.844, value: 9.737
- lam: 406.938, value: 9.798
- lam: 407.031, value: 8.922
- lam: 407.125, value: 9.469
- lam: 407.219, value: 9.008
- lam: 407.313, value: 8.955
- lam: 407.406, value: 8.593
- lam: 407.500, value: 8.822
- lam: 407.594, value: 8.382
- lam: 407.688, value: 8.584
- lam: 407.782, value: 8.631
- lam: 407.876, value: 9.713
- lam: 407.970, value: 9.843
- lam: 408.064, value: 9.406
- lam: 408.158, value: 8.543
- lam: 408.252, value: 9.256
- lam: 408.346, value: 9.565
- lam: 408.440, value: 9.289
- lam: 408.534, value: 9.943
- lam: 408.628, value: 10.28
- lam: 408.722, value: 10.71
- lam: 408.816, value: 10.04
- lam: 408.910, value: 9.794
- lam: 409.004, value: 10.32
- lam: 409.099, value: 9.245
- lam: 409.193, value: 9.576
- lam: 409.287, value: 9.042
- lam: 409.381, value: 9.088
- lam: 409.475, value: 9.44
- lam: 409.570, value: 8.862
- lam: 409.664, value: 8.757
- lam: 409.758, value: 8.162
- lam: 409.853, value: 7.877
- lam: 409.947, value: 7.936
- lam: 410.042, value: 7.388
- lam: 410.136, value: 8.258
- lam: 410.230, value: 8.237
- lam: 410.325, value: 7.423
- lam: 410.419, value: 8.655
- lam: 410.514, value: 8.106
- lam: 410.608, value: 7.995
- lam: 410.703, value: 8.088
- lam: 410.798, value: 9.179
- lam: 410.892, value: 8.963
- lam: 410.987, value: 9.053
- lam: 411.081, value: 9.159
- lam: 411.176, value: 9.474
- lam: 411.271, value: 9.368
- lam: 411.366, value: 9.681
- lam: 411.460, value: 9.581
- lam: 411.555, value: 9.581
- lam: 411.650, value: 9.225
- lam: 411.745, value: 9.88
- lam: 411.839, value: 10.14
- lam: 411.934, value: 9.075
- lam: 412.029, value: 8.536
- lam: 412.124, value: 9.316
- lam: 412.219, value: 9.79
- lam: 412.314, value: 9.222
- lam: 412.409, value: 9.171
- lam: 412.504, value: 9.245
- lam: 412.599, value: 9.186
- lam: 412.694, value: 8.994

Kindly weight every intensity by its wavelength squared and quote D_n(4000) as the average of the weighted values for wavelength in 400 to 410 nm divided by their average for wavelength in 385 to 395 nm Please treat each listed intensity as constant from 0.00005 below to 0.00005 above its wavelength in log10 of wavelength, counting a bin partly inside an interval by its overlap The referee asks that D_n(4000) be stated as 1.8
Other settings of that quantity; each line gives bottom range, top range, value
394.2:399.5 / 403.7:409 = 1.48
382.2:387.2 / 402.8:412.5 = 2.25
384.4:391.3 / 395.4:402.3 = 1.48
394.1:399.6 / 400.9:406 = 1.48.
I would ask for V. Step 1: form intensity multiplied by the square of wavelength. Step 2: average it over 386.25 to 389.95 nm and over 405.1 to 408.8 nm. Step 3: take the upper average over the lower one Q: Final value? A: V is 1.86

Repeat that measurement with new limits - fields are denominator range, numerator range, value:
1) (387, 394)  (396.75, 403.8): 1.62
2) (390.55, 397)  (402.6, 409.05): 1.77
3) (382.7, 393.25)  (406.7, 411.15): 1.91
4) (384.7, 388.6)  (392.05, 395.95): 1.12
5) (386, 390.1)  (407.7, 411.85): 1.87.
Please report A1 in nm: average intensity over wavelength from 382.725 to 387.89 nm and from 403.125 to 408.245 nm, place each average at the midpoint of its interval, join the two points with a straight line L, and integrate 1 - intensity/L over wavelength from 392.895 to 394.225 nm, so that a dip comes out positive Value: 0.57 nm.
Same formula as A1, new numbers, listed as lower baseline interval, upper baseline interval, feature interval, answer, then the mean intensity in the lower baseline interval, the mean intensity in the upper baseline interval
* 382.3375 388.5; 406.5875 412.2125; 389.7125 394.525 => 0.18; 4.62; 9.09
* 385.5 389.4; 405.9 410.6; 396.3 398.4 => 0.46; 5.13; 8.96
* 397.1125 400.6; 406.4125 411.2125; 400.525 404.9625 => -0.49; 8.04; 9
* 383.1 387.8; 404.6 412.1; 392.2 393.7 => 0.46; 4.7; 9.03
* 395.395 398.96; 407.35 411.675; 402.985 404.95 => -0.36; 6.19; 9.02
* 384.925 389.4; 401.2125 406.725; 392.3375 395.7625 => 0.81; 5.11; 9.25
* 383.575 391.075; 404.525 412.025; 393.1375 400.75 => 0.56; 5.25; 9.02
